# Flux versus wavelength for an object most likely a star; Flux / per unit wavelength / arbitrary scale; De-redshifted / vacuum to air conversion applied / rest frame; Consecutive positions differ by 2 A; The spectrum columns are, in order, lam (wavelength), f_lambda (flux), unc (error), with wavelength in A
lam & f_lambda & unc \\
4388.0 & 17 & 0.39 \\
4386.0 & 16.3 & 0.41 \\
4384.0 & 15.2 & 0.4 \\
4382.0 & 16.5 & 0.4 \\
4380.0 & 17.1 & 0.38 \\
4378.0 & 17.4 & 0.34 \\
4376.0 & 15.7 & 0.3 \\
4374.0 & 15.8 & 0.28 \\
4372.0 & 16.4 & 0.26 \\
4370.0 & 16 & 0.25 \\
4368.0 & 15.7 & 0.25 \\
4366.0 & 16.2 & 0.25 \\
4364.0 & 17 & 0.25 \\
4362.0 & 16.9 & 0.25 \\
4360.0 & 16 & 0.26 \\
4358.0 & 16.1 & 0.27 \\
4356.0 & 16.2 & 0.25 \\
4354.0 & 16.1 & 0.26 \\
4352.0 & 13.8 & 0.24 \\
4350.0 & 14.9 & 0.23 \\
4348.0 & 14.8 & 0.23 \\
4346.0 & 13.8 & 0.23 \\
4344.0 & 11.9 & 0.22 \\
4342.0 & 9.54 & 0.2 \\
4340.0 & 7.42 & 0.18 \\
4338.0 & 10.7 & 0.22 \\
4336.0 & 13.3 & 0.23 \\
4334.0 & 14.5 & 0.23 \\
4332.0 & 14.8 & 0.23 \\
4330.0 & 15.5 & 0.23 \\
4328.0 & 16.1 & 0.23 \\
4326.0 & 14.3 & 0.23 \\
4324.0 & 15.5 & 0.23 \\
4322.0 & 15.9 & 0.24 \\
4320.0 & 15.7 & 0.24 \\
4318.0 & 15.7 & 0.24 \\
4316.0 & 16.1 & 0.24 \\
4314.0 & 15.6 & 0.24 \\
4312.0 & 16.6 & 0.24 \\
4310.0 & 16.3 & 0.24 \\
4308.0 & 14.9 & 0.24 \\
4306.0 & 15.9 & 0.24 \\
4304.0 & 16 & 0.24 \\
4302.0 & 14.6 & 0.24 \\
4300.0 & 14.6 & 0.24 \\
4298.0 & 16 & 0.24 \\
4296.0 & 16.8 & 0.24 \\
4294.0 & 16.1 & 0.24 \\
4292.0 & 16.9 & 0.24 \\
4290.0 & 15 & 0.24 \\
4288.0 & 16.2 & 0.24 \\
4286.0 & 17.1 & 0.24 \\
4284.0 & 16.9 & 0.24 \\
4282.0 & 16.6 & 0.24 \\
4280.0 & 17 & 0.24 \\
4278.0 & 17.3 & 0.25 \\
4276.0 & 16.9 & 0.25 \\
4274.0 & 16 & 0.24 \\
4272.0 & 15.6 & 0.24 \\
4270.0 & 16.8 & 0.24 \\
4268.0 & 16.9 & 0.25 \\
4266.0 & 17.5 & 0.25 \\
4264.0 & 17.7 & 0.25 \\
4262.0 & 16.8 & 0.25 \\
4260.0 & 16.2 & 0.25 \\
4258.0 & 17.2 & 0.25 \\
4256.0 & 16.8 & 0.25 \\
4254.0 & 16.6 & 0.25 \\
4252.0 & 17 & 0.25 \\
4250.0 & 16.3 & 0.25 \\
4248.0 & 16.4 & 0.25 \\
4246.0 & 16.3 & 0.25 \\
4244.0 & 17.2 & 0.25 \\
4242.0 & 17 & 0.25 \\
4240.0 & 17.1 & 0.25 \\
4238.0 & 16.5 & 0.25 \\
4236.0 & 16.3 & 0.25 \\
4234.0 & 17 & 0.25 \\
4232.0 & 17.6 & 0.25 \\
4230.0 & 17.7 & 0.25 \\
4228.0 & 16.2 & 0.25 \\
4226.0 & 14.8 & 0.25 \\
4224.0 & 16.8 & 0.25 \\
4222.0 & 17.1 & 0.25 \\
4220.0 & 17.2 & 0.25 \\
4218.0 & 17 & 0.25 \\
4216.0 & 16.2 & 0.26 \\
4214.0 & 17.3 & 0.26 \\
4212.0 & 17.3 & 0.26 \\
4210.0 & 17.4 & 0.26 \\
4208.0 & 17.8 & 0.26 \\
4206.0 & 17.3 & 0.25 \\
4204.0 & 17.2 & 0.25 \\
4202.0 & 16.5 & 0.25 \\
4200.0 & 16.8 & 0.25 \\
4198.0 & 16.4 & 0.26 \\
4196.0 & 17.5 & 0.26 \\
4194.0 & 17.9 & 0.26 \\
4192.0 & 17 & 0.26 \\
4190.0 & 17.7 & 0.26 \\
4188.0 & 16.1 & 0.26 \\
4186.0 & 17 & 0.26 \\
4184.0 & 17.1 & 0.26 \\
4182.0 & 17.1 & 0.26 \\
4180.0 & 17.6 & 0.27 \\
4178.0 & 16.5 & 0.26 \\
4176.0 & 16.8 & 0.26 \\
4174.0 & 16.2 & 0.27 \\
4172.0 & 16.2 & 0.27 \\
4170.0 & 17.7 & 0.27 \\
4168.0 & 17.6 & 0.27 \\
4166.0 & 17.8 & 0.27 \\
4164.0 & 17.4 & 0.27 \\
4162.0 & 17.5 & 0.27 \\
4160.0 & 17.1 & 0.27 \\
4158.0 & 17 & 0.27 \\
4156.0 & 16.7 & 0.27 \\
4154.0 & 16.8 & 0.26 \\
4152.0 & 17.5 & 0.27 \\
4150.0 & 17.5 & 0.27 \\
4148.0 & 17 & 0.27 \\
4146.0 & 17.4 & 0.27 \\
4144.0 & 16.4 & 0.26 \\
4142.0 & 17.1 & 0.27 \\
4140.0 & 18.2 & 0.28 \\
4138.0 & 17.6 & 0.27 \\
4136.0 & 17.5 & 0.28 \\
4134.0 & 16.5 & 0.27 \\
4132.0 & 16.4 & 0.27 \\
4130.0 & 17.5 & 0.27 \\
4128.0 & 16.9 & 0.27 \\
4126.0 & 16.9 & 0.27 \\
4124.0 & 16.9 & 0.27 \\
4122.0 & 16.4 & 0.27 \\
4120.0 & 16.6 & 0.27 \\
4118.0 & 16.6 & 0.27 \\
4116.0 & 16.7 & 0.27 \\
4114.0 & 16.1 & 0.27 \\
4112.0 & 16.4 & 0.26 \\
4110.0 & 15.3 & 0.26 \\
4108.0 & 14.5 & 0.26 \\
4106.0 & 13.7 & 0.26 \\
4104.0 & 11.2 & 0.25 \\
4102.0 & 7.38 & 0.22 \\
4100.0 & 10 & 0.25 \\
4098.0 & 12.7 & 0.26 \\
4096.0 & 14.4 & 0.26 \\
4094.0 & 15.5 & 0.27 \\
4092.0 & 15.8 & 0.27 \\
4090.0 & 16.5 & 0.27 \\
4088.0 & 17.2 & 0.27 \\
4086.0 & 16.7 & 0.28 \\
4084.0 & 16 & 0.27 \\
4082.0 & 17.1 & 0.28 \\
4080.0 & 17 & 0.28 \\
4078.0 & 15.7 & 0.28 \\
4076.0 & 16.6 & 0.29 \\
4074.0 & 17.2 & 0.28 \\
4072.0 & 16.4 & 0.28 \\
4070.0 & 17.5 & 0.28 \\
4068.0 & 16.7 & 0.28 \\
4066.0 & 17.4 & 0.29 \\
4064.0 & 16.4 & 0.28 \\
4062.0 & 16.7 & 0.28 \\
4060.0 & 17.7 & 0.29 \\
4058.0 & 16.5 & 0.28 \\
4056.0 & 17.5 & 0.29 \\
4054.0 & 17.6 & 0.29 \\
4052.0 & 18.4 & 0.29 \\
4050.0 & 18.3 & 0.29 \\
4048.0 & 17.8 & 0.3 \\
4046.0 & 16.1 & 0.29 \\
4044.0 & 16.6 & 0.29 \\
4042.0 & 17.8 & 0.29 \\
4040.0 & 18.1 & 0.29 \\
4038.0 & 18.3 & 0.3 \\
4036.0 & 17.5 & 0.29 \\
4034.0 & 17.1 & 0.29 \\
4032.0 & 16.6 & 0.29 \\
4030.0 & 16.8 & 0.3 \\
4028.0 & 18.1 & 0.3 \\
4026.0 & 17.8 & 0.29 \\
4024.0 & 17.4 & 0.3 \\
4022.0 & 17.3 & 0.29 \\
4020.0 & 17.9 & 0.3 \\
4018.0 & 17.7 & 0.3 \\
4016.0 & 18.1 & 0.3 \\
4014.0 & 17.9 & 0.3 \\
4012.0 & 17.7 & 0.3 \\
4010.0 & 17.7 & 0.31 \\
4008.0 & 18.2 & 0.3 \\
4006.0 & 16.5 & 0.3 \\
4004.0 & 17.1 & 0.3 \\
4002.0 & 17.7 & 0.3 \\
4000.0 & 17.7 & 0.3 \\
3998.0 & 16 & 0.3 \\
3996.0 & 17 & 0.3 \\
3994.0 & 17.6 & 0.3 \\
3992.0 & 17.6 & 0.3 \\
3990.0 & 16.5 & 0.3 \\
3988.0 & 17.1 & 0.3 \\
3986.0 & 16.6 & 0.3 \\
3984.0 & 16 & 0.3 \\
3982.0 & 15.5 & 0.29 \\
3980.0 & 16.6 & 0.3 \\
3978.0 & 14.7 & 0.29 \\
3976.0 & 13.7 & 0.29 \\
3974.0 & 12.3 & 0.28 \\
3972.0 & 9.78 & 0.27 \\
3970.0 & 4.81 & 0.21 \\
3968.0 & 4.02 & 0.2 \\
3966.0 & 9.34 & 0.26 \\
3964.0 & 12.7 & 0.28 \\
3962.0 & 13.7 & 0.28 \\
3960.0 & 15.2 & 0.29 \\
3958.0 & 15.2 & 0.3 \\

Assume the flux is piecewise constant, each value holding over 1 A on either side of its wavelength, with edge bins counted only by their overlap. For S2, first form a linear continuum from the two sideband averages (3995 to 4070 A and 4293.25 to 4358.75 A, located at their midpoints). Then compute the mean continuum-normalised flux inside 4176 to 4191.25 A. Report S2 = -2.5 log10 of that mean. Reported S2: -0.06 mag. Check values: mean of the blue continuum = 17.4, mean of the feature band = 17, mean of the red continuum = 14.7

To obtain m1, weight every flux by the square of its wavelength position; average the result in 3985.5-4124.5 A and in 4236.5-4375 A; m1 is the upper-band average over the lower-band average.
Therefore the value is 1.1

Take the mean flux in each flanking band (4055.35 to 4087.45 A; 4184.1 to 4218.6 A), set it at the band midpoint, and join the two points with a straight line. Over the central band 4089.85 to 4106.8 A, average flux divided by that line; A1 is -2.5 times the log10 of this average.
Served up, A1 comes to 0.30 mag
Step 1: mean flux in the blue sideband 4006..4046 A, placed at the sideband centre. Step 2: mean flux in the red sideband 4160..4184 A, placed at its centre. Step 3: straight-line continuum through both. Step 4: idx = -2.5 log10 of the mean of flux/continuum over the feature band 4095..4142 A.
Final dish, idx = 0.13 mag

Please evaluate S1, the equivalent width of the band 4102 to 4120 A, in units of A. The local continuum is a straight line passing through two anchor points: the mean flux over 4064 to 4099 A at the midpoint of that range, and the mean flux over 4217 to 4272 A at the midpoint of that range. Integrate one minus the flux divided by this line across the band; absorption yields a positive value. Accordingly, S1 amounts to 1.8 A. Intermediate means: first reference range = 16.3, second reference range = 16.8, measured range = 14.7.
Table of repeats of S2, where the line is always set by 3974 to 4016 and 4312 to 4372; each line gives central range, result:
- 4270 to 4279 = -0.093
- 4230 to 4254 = -0.102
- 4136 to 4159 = -0.090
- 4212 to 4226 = -0.092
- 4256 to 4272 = -0.117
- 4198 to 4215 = -0.109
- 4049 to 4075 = -0.060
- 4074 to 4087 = -0.023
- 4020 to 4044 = -0.065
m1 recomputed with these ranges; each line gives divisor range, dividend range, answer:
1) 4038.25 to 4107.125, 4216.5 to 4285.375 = 1.14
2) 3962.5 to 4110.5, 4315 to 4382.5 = 1.10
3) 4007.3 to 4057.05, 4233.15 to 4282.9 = 1.06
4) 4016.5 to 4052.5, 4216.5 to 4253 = 1.05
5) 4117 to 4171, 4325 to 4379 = 0.95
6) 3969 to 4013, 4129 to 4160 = 1.18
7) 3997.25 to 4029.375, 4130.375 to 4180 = 1.05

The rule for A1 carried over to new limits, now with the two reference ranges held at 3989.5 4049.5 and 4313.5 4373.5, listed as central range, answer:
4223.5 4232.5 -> -0.06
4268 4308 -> -0.07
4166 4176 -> -0.05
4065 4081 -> 0.01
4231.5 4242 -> -0.08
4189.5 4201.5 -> -0.08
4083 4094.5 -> 0.03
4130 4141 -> -0.05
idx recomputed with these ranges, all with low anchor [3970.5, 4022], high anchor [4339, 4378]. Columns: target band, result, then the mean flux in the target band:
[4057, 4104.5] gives 0.03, 15.6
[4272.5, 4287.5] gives -0.11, 16.8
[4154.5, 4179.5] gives -0.09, 17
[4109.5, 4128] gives -0.04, 16.5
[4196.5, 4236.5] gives -0.10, 16.9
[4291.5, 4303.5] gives -0.05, 15.8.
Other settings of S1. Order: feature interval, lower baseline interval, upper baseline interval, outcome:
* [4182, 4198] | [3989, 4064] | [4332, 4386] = -1.0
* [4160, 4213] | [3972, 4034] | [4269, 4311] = -2.5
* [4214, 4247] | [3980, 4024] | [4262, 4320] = -0.6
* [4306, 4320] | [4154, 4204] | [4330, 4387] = -0.4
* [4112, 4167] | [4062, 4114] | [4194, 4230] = -3.6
